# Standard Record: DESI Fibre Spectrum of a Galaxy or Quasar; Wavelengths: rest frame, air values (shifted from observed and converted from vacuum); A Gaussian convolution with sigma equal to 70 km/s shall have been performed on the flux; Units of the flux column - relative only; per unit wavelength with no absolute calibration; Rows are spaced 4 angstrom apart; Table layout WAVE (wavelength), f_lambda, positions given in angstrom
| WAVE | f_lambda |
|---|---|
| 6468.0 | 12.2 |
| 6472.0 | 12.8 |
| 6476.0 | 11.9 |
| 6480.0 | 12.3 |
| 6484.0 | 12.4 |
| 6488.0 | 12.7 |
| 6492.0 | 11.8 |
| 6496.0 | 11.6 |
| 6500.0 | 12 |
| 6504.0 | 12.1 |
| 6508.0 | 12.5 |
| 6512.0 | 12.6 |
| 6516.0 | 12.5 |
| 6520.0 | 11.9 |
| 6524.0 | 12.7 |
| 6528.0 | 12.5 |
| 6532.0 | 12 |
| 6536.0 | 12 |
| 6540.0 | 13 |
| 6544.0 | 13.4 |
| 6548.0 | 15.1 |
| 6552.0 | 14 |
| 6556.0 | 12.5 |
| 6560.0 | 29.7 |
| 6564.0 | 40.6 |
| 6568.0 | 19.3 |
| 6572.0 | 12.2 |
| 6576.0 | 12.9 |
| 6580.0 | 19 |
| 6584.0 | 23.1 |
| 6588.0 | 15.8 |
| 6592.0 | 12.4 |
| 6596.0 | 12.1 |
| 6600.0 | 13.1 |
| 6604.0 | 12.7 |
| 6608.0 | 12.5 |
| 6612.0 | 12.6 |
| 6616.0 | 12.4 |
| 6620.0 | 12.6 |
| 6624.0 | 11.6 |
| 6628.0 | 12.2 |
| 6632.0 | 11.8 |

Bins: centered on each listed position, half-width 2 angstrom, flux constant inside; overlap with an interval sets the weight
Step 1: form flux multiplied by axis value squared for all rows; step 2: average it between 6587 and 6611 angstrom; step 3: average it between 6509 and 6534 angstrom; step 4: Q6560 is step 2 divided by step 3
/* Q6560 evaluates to 1.07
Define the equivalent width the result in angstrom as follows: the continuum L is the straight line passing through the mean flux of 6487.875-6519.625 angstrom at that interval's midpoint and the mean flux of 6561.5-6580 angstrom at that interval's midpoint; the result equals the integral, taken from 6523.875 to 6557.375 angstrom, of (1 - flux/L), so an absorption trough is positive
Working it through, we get 8.0 angstrom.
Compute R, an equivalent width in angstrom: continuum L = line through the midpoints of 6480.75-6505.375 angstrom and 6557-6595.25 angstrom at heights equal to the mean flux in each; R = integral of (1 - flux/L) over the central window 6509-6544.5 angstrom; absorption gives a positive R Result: 6.5 angstrom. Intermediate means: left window 12.1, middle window 12.5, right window 20.1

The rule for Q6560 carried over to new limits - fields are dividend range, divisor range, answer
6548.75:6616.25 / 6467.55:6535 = 1.42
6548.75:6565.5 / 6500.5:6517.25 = 1.89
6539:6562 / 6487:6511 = 1.38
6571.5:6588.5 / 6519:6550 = 1.35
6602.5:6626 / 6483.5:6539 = 1.04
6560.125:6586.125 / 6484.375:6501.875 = 1.85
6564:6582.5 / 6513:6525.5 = 1.54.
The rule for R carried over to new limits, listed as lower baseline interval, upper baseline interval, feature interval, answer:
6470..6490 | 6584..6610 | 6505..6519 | 0.4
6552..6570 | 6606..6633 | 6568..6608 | 8.0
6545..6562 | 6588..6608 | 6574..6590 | -3.5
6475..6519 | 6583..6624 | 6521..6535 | 0.3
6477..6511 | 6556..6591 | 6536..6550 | 3.1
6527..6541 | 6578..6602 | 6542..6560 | -2.7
